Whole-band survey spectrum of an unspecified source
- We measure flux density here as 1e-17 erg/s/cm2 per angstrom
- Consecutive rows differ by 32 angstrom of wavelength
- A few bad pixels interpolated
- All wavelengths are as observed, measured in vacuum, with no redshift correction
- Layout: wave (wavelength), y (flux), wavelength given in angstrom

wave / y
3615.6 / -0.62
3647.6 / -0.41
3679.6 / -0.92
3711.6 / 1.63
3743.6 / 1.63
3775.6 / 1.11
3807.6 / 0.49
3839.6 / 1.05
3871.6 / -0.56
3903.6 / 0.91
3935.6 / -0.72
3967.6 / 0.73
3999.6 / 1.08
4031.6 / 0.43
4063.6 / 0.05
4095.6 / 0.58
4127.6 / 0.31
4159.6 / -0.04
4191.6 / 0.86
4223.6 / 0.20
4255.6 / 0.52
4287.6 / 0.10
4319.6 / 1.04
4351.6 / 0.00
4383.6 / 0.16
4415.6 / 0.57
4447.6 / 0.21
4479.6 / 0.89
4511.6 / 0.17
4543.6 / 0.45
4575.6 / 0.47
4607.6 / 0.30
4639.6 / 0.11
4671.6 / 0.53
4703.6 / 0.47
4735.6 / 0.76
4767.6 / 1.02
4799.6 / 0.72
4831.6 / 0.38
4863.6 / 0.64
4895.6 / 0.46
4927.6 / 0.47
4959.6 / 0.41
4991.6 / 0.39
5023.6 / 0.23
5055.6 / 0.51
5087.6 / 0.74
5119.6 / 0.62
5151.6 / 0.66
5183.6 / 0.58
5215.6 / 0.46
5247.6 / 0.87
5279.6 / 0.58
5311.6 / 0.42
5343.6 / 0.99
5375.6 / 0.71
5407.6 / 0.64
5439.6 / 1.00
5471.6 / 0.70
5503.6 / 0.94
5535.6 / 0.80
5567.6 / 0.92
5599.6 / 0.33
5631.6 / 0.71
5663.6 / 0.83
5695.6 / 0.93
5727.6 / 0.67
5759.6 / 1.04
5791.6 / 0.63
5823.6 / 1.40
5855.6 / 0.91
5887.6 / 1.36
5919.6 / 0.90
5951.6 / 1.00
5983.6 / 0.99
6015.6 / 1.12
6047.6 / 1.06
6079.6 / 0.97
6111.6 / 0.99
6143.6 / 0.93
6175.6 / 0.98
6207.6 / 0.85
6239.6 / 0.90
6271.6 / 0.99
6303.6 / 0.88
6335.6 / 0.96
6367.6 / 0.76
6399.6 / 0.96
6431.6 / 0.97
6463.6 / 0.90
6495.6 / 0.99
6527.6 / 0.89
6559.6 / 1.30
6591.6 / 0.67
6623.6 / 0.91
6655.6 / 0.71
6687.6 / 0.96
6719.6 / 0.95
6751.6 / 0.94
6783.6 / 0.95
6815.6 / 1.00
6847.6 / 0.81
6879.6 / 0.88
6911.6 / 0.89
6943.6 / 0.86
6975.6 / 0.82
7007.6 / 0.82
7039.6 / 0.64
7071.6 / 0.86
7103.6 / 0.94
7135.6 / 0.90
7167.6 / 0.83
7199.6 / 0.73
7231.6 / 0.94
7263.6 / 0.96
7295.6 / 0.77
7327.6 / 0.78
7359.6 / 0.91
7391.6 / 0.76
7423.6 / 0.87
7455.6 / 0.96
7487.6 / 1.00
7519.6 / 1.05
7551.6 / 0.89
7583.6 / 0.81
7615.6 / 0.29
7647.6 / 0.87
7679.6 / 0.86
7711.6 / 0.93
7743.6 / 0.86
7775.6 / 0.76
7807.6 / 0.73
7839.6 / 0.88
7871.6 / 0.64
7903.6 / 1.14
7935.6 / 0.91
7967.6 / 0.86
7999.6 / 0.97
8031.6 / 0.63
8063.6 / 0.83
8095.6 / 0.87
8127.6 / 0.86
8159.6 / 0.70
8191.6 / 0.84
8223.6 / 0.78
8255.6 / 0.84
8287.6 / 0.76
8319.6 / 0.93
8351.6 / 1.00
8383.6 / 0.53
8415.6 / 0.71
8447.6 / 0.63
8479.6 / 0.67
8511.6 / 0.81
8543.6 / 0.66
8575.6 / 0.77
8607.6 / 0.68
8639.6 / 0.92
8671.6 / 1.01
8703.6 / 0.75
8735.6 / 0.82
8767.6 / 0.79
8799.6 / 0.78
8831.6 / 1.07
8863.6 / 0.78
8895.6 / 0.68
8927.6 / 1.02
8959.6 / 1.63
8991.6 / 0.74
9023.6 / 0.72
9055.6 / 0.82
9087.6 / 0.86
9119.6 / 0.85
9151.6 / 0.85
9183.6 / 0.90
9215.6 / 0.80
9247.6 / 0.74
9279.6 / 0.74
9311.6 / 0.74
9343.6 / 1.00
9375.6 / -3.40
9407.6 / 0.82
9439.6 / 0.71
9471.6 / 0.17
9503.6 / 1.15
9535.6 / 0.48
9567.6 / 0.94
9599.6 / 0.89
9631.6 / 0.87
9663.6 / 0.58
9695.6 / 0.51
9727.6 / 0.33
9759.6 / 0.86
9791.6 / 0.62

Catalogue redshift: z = 0.36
